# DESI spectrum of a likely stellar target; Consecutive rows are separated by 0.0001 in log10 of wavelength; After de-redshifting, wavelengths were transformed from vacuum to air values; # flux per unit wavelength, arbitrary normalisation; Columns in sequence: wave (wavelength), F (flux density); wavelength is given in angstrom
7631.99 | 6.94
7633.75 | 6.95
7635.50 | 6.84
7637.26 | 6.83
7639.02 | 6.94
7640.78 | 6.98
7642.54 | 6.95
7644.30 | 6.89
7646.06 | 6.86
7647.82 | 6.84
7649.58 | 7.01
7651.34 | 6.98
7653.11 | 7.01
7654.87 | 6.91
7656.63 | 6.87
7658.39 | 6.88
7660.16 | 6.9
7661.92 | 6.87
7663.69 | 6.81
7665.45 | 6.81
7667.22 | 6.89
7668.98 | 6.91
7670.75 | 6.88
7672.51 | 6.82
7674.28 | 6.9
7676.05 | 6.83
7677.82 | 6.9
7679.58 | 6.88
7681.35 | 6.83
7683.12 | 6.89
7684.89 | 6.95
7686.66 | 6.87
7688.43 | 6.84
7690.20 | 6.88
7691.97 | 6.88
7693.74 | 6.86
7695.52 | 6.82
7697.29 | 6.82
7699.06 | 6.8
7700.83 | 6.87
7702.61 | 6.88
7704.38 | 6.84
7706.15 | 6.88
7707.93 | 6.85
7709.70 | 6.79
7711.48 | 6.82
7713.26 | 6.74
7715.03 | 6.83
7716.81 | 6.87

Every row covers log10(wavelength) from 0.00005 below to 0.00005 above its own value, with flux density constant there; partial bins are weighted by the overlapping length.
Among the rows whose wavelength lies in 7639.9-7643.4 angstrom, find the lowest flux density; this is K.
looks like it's 6.95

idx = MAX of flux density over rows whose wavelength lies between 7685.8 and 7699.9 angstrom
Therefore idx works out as 6.88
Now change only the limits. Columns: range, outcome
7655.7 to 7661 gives 6.9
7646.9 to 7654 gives 7.01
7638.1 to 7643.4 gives 6.98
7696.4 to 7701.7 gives 6.87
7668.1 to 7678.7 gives 6.91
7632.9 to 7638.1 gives 6.95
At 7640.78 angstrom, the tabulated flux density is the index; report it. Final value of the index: 6.98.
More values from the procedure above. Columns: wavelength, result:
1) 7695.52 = 6.82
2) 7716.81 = 6.87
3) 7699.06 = 6.8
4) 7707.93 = 6.85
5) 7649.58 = 7.01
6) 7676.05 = 6.83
